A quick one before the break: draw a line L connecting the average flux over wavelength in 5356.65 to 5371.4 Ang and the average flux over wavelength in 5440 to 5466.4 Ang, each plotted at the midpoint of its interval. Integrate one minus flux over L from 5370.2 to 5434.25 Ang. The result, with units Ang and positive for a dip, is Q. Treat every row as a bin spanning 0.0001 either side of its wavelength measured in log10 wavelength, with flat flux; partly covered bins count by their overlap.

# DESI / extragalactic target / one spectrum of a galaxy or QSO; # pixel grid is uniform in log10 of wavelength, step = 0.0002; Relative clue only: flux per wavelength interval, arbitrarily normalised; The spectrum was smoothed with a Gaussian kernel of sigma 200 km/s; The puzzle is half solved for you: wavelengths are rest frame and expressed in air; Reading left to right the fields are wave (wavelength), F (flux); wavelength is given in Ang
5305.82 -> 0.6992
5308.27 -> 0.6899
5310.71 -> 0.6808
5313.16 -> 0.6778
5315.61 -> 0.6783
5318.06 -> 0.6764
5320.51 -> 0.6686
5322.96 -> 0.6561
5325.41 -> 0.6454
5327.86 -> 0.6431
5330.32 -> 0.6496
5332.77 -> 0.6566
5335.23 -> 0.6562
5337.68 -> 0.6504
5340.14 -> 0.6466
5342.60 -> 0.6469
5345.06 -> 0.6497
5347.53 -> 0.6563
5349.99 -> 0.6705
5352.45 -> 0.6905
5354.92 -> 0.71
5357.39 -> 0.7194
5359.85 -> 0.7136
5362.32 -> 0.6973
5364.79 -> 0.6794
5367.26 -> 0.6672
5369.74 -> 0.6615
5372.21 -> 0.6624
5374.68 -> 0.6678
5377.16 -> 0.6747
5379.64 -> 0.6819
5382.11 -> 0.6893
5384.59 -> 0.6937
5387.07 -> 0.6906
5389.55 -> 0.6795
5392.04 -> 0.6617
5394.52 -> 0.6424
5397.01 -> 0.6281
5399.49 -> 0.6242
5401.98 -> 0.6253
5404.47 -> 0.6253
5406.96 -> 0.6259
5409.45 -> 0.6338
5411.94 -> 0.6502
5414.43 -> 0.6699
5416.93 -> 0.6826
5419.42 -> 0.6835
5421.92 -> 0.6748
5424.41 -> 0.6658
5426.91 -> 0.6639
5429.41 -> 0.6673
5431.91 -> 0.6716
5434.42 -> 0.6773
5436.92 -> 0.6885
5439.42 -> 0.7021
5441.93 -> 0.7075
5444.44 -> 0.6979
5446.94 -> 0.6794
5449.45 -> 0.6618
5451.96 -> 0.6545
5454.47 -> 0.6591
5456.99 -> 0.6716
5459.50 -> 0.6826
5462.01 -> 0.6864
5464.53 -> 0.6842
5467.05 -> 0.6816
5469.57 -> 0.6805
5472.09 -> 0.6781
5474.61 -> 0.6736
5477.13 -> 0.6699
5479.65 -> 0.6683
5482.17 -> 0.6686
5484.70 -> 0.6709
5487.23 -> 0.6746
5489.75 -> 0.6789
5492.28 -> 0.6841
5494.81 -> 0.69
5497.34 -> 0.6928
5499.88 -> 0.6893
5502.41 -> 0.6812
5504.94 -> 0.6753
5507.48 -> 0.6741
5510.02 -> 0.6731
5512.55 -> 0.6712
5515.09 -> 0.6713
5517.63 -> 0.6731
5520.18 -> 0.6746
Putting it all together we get 2.1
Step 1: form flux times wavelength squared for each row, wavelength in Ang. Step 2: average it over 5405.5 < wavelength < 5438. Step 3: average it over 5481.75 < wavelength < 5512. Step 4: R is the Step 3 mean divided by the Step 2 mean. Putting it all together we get 1.0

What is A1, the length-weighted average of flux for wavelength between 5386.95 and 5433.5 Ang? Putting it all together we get 0.655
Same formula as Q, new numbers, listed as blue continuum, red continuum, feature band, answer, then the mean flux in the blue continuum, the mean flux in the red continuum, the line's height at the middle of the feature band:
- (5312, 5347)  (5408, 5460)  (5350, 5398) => -1.1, 0.657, 0.673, 0.664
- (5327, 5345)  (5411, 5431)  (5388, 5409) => 0.8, 0.65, 0.67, 0.665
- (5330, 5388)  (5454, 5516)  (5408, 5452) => 0.1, 0.675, 0.678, 0.676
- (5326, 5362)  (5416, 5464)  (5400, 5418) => 0.8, 0.669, 0.678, 0.675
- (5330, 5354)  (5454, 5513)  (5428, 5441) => -0.2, 0.658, 0.678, 0.671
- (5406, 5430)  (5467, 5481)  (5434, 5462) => -0.5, 0.662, 0.675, 0.669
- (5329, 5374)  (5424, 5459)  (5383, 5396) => 0.0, 0.671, 0.677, 0.674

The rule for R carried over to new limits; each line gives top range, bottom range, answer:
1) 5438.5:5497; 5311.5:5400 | 1.06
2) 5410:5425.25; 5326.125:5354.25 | 1.05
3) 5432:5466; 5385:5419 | 1.06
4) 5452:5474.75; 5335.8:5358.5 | 1.05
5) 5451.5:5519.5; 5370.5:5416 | 1.06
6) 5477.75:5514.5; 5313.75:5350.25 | 1.10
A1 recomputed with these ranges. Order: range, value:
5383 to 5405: 0.654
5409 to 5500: 0.676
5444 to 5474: 0.676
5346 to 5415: 0.667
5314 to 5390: 0.672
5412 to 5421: 0.675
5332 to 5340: 0.653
